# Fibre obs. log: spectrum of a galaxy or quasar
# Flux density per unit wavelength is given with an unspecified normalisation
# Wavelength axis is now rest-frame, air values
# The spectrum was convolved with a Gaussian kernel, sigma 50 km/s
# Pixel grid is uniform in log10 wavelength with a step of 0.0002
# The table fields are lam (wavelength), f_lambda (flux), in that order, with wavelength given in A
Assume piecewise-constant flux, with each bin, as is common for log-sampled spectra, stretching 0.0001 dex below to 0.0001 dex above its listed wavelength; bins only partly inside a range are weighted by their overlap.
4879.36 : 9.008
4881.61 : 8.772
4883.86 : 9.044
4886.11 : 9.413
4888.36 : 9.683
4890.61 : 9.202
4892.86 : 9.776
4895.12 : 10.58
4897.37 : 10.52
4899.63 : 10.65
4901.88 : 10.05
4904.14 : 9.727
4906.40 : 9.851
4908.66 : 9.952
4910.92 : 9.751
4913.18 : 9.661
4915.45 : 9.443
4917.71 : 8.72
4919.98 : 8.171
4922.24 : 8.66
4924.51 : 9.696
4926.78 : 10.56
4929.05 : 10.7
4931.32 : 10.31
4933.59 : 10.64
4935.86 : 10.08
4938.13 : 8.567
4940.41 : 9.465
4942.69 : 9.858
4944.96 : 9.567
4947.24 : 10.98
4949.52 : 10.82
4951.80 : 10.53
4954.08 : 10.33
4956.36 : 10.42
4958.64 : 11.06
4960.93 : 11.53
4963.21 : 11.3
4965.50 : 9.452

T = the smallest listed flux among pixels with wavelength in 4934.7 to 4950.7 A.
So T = 8.567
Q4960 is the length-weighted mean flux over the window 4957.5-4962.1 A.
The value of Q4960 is 11.3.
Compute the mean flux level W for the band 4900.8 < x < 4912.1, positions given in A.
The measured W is 9.86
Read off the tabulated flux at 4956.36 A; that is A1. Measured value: 10.42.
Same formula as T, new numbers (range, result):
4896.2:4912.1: 9.727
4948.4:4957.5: 10.33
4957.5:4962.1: 11.06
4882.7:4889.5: 9.044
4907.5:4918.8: 8.72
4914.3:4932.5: 8.171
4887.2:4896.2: 9.202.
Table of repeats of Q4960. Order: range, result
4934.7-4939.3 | 9.33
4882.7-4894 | 9.42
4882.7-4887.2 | 9.22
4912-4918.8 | 9.28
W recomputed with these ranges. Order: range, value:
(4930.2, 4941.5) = 9.81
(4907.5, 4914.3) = 9.79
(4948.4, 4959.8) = 10.6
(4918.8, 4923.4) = 8.42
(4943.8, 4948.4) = 10.3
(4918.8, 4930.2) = 9.55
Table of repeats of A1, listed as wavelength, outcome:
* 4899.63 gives 10.65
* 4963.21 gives 11.3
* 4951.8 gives 10.53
